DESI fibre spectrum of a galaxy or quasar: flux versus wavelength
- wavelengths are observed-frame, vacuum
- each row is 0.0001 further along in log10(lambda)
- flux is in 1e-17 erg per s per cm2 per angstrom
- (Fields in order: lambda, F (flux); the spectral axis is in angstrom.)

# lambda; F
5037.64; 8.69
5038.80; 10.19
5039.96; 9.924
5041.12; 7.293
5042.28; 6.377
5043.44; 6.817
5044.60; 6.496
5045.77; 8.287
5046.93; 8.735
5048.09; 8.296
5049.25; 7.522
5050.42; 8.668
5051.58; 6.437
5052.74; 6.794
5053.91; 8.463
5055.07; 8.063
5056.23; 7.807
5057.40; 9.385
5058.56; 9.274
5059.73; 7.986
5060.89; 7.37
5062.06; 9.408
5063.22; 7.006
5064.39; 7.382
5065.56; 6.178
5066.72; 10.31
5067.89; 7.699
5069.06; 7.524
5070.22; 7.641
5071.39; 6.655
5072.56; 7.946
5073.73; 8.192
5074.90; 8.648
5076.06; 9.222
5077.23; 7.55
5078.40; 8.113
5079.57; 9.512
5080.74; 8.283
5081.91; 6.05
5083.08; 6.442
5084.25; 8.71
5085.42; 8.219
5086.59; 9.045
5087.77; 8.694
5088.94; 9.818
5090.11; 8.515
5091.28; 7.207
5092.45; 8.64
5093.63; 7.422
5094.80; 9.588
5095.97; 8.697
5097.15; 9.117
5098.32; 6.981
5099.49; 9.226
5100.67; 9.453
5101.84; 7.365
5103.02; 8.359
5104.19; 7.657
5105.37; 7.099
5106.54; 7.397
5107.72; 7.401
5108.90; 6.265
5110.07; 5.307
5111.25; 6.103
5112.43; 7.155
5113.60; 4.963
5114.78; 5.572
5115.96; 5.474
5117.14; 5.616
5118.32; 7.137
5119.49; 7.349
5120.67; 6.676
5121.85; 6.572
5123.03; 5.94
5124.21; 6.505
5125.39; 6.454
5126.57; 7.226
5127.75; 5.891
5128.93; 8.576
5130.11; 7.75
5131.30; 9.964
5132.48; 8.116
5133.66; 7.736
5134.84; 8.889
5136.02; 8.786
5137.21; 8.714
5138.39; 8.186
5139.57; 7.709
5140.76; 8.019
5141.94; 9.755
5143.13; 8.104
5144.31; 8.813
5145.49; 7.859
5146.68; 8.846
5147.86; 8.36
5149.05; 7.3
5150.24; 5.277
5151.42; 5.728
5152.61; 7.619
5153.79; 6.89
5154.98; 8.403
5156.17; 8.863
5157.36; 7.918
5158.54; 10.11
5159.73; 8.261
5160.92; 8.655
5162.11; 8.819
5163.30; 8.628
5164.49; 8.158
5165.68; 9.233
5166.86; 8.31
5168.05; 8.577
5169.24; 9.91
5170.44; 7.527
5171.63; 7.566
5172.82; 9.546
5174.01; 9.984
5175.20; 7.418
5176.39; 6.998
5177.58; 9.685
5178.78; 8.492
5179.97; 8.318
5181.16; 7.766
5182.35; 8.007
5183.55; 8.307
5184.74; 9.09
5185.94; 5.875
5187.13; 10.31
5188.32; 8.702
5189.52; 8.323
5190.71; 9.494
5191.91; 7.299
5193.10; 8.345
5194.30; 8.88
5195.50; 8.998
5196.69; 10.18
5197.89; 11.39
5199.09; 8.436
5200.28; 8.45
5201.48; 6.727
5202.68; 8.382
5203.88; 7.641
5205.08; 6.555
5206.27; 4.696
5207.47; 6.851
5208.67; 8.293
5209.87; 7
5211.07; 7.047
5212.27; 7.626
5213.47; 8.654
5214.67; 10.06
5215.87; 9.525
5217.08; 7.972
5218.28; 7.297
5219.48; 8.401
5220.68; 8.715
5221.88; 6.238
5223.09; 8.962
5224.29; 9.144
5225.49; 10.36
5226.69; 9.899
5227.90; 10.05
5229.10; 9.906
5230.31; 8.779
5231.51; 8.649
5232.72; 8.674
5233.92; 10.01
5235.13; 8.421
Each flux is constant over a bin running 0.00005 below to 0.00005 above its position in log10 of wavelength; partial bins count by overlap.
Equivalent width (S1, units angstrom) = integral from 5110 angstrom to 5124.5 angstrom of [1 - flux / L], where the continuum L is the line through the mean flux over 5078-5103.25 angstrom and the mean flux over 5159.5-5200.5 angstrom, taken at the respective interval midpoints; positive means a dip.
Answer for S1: 3.8 angstrom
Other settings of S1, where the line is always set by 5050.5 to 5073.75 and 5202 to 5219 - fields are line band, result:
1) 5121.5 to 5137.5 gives 0.30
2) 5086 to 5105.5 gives -1.48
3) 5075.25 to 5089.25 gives -0.75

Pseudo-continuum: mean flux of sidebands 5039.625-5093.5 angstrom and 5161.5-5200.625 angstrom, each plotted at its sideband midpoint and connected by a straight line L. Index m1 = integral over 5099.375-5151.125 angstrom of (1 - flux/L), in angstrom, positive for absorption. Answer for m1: 5.8 angstrom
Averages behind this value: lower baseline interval 8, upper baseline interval 8.64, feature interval 7.4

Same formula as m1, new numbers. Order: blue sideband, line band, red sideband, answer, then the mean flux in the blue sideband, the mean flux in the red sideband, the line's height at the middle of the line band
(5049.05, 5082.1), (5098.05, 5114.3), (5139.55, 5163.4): 1.7 angstrom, 8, 8.09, 8.04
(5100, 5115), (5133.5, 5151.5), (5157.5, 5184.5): -0.6 angstrom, 6.97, 8.56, 7.85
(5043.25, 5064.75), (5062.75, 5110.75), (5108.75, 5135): -3.7 angstrom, 7.93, 6.82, 7.39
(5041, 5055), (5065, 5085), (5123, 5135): -1.0 angstrom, 7.54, 7.58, 7.55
